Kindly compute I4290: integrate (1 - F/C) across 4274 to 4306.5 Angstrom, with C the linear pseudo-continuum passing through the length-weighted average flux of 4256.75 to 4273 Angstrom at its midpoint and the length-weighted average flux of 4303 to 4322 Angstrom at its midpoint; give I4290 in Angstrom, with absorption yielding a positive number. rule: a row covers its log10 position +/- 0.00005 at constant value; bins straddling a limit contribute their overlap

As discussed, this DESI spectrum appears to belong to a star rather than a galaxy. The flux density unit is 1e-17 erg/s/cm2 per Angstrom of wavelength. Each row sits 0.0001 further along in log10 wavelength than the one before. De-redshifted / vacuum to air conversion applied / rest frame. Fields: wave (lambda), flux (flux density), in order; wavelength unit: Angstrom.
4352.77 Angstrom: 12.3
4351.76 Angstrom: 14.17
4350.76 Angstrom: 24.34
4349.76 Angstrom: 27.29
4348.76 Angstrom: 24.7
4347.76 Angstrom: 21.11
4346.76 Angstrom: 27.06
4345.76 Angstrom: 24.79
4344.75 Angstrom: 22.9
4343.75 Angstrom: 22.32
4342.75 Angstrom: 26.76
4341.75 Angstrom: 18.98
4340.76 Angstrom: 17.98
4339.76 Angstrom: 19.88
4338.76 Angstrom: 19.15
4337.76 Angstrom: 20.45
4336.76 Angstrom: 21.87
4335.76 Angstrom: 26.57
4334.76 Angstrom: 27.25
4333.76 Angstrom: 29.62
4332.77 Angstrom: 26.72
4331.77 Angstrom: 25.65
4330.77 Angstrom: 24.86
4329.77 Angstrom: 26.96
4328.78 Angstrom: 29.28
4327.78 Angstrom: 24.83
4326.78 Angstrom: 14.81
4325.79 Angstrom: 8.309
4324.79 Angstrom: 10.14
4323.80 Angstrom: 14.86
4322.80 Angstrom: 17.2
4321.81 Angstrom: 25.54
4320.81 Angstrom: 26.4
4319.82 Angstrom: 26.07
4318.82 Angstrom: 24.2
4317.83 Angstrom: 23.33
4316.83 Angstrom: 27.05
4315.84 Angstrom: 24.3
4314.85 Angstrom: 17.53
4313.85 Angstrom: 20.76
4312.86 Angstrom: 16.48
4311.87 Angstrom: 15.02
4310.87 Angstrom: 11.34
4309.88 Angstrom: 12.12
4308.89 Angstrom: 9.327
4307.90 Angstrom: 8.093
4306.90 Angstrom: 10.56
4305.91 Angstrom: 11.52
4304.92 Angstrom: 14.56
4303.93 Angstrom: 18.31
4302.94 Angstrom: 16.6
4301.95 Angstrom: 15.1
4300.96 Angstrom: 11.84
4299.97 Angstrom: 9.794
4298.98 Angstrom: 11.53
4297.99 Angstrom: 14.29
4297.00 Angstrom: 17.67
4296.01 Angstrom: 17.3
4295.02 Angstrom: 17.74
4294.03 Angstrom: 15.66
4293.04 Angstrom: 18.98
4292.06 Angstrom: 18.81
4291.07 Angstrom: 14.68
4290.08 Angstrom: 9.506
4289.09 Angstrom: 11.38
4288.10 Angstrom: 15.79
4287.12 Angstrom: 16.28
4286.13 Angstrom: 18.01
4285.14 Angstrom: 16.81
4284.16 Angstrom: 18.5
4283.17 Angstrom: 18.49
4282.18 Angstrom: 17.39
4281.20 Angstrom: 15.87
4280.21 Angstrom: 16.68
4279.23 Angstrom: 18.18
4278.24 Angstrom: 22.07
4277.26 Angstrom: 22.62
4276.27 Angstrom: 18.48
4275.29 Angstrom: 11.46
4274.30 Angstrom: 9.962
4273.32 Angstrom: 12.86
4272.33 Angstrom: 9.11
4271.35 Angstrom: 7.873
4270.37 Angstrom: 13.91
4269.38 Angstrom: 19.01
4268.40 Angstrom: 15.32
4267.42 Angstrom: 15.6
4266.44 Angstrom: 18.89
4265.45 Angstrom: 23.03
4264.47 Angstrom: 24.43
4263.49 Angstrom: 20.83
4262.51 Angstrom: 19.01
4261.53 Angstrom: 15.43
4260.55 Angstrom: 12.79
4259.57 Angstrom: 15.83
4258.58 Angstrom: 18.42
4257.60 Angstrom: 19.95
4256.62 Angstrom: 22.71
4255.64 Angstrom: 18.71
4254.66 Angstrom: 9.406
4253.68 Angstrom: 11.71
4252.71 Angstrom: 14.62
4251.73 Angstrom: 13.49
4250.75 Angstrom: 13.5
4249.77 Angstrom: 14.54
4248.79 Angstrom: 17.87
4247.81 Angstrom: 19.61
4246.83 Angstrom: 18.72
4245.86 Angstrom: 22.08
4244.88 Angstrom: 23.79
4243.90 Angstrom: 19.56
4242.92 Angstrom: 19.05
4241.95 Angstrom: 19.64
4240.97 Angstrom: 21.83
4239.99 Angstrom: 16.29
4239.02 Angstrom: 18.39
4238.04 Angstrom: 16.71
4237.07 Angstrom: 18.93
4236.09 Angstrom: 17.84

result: 3.0 Angstrom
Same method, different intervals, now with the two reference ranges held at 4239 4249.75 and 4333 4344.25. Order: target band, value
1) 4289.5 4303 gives 4.1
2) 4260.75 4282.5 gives 4.1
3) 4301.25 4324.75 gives 4.9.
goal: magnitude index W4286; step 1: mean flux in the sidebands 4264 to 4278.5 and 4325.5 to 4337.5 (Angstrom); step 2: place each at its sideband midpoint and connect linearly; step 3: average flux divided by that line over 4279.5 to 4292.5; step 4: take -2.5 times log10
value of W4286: 0.13 mag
